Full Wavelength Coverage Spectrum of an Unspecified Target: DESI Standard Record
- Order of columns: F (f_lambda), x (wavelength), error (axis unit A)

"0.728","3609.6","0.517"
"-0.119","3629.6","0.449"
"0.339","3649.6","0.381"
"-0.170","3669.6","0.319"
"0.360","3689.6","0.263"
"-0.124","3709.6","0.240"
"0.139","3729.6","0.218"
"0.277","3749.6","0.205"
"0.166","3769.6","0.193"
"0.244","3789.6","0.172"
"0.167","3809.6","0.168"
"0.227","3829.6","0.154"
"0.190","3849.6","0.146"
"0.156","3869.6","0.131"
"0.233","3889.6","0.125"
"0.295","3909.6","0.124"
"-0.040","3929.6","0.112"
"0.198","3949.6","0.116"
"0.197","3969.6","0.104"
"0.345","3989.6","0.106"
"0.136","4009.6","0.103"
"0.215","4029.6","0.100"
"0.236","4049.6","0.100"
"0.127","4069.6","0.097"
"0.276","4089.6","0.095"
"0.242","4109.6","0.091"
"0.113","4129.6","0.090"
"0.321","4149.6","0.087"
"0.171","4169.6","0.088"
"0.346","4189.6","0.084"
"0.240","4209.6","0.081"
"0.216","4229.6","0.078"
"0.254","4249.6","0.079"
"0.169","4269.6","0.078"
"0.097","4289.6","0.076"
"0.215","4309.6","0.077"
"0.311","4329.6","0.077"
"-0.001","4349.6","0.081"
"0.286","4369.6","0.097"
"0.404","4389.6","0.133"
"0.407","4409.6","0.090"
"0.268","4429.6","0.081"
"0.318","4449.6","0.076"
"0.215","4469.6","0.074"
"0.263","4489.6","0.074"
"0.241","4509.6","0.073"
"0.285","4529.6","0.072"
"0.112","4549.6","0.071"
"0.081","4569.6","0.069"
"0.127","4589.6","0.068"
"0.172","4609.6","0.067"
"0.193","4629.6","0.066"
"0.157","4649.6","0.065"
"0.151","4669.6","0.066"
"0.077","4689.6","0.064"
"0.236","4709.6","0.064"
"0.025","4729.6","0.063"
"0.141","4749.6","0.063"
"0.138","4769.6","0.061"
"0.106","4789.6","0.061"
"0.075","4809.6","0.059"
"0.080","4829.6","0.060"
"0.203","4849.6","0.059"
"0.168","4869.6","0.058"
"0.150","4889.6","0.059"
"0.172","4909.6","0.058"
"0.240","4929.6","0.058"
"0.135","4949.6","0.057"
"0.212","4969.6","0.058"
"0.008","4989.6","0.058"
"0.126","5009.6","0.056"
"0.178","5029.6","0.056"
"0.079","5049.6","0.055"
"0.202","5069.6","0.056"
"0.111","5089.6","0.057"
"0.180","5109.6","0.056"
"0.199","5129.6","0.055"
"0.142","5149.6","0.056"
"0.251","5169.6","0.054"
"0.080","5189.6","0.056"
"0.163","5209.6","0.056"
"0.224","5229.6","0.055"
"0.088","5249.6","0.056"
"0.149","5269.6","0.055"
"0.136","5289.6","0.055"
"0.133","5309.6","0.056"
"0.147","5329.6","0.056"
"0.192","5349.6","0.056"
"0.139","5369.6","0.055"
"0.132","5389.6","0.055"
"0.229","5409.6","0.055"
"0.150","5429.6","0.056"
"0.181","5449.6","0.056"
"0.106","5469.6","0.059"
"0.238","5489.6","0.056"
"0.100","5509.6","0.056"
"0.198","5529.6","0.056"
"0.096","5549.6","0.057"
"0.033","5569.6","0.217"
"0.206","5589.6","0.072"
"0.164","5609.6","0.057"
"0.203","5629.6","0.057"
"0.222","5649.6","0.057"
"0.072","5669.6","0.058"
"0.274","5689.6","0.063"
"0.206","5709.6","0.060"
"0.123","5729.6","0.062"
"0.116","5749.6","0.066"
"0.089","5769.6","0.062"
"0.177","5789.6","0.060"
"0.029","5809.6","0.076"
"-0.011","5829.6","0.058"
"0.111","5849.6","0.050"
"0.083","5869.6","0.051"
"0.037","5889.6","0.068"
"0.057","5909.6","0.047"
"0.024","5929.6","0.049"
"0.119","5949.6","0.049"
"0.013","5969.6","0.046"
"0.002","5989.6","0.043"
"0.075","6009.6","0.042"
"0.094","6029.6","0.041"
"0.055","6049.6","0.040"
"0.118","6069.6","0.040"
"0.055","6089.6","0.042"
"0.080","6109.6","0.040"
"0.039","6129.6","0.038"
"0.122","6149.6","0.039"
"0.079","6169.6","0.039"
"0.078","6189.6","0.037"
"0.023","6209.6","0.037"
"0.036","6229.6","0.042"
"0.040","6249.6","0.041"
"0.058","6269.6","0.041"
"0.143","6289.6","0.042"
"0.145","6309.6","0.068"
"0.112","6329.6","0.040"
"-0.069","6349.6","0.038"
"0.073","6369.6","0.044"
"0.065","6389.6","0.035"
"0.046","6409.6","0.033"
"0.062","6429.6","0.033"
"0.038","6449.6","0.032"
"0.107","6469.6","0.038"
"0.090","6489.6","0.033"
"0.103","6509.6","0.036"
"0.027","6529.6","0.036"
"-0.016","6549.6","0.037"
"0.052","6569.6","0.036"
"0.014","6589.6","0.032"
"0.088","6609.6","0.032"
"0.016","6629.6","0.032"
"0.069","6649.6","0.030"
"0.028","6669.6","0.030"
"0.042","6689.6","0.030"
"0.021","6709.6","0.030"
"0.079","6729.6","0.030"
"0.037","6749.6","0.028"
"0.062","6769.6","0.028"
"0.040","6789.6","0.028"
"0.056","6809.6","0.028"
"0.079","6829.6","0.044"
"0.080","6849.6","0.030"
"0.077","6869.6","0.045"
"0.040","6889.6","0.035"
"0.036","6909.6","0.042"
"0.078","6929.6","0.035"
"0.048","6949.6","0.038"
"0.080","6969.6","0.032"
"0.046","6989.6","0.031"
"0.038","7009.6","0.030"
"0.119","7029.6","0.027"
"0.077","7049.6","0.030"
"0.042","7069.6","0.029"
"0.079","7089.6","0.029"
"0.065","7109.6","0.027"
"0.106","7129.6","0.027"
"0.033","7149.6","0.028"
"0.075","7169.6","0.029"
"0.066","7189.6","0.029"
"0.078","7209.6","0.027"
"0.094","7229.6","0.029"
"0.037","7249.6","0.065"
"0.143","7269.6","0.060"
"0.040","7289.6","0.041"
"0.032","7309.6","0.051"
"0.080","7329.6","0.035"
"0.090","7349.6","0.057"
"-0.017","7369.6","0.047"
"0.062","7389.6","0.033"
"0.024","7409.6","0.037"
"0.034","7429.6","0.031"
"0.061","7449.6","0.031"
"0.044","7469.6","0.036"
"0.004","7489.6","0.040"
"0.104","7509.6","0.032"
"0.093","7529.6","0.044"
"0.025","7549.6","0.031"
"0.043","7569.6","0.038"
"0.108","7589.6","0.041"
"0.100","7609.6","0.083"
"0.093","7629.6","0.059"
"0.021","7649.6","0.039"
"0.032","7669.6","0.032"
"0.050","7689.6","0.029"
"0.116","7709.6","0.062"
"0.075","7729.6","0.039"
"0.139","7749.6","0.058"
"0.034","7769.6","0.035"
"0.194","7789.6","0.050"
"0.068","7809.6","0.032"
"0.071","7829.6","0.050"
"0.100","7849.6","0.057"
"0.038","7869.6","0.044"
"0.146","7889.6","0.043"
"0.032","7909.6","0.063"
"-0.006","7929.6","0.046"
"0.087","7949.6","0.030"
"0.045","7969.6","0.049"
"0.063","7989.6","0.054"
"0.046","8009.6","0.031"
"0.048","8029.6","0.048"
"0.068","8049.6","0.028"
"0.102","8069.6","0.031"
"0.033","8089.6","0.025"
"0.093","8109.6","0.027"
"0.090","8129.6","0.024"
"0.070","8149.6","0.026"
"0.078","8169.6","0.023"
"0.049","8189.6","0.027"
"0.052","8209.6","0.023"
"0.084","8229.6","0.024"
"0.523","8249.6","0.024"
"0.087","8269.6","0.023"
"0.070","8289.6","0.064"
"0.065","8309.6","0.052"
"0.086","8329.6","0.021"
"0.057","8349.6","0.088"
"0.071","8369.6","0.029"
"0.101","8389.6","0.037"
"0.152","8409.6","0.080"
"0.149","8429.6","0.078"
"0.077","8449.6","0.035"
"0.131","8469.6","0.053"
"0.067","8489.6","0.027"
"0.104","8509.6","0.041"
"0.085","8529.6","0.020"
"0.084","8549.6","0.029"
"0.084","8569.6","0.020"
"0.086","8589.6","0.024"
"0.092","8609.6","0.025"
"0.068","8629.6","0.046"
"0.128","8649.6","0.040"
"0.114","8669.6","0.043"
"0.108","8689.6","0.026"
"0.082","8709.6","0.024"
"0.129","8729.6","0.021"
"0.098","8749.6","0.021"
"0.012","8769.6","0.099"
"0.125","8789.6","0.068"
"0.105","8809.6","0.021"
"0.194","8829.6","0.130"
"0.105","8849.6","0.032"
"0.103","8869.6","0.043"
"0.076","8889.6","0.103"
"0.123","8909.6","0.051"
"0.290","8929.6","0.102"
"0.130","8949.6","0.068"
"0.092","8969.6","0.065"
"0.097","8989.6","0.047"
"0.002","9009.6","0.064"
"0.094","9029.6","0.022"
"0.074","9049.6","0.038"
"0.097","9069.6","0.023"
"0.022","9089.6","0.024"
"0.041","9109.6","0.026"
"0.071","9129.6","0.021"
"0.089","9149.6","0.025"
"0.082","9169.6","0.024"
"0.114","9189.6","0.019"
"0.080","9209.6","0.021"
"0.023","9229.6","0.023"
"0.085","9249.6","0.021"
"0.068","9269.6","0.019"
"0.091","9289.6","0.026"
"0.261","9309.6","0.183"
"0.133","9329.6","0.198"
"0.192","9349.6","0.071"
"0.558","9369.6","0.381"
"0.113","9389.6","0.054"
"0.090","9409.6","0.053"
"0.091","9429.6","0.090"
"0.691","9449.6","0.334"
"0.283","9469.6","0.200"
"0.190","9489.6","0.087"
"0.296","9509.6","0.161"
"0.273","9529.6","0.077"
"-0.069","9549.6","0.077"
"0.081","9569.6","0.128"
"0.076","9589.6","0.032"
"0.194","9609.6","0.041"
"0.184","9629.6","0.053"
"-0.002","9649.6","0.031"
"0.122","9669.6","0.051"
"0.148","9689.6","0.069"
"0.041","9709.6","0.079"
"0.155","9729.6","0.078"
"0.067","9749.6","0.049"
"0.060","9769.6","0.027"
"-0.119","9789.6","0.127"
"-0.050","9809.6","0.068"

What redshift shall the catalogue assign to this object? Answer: 1.213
